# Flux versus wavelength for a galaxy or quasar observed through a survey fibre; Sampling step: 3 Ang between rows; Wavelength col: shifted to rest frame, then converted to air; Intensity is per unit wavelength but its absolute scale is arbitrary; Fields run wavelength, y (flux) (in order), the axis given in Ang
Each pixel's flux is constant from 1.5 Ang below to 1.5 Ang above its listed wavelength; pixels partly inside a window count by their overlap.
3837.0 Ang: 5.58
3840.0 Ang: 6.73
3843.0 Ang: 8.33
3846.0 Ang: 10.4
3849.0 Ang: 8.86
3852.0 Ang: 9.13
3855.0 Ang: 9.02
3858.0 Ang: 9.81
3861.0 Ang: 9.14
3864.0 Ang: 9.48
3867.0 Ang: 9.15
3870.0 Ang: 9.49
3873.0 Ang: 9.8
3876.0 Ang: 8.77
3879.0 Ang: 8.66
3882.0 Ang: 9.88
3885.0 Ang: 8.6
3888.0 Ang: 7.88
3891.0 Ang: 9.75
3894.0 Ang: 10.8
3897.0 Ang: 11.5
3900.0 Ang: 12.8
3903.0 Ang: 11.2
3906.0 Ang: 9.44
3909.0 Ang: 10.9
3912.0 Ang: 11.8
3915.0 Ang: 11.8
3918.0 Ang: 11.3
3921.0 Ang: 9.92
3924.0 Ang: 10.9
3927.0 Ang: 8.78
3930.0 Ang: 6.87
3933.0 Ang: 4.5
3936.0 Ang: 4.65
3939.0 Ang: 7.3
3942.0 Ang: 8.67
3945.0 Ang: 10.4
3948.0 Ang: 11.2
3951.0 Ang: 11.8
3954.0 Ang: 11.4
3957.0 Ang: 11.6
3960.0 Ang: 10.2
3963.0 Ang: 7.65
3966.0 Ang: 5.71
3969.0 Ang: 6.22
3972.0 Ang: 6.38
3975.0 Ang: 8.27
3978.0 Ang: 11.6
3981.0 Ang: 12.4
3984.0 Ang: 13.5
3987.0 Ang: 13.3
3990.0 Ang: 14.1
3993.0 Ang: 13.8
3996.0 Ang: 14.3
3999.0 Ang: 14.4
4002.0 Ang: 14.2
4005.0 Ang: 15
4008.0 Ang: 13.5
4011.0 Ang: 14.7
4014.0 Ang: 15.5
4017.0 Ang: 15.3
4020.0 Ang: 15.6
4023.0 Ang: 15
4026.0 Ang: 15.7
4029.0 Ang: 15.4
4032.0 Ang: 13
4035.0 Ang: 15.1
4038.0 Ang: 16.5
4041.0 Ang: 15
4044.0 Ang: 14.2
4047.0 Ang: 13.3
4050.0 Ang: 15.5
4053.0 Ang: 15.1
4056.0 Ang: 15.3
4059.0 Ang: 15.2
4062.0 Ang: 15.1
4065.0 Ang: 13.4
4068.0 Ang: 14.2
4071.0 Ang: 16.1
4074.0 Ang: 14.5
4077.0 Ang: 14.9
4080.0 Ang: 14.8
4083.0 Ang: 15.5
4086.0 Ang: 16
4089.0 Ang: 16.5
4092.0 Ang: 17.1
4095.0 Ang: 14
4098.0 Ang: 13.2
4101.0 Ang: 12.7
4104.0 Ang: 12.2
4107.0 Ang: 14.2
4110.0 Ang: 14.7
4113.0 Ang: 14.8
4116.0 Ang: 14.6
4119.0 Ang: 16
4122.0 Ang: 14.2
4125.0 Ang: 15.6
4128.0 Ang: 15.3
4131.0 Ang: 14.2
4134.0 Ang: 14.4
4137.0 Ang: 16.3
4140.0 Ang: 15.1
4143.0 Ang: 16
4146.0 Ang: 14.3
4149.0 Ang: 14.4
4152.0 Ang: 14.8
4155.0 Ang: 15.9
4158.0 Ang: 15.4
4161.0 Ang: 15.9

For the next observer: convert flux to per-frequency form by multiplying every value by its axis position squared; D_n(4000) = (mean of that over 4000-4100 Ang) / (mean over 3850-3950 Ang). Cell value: 1.70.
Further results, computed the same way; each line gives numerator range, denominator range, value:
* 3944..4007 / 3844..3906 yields 1.23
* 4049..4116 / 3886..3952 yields 1.65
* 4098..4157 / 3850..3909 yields 1.71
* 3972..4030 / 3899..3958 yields 1.46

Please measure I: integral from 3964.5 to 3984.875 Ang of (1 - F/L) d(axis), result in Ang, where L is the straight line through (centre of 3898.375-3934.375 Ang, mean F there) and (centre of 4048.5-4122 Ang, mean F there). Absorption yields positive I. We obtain 4.7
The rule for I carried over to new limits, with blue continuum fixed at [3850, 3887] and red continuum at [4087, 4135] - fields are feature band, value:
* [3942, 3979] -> 6.3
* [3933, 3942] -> 3.8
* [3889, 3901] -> -1.5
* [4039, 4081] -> -4.0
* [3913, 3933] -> 1.6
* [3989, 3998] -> -1.6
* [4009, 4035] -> -4.9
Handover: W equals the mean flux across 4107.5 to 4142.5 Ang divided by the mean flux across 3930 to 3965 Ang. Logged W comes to 1.69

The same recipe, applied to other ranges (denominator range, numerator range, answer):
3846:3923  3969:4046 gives 1.37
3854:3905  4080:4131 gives 1.51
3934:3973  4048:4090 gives 1.74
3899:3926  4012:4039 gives 1.38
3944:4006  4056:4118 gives 1.30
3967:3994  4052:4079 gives 1.36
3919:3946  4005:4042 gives 1.87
